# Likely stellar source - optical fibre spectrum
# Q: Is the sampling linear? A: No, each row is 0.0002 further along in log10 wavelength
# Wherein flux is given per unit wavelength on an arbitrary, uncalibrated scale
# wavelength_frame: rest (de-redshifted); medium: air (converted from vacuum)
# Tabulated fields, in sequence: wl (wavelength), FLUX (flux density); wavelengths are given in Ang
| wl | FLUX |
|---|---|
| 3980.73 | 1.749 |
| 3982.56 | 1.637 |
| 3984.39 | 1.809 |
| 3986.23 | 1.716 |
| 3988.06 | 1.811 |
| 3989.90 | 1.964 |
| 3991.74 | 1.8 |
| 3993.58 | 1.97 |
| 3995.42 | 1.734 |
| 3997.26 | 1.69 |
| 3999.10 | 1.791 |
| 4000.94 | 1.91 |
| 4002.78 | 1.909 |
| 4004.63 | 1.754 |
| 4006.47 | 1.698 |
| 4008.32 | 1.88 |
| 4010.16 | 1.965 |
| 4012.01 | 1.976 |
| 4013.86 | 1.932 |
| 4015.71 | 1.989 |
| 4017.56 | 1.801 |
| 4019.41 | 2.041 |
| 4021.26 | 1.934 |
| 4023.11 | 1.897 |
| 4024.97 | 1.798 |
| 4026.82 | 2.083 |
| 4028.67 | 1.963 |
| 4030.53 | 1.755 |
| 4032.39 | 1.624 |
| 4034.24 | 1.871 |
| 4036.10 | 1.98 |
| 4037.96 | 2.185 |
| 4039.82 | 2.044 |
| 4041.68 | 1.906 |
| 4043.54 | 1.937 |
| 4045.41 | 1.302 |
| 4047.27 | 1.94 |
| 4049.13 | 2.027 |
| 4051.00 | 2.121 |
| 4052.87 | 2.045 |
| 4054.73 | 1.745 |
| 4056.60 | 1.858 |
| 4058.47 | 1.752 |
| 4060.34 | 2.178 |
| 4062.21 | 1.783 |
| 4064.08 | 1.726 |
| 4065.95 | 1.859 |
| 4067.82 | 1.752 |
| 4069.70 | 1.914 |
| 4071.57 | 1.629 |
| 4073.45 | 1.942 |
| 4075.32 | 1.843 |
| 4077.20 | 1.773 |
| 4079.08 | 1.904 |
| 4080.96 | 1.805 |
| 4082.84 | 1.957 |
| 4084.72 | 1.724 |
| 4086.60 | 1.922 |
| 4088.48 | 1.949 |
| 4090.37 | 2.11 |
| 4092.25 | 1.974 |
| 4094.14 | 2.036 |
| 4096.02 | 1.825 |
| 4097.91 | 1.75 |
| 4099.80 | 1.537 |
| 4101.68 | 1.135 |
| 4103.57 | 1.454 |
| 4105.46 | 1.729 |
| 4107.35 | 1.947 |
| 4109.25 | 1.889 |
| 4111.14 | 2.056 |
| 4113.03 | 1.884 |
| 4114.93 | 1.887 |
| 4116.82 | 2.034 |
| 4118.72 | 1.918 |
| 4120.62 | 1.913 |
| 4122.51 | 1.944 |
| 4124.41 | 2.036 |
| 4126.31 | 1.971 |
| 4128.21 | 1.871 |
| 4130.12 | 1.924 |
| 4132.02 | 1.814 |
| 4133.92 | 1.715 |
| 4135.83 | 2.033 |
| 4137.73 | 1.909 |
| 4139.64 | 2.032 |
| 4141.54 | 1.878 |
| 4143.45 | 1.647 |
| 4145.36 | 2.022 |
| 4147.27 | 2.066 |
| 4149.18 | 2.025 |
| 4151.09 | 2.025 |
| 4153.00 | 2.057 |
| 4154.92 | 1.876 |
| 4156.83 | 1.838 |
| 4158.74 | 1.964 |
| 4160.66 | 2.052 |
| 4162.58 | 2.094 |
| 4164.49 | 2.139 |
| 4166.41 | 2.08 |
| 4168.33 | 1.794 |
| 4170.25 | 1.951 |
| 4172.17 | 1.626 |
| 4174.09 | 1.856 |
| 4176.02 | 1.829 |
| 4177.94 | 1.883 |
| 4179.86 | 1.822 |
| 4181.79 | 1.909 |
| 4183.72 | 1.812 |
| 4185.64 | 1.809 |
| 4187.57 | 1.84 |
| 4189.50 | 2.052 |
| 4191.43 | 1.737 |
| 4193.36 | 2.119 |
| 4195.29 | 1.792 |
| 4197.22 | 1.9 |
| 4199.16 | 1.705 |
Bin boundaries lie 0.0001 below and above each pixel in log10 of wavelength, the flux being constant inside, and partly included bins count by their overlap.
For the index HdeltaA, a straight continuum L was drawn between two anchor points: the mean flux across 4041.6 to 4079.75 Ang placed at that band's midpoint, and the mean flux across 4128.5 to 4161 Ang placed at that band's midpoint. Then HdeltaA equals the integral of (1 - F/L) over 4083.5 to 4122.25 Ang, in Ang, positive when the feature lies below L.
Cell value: 1.1 Ang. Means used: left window 1.85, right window 1.93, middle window 1.84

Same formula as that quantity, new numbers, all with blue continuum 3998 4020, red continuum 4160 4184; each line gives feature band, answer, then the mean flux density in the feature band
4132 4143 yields 0.08 Ang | 1.89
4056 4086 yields 0.89 Ang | 1.84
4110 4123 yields -0.31 Ang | 1.95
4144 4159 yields -0.53 Ang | 1.98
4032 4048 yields 0.14 Ang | 1.87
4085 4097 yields -0.36 Ang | 1.96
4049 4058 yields -0.24 Ang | 1.94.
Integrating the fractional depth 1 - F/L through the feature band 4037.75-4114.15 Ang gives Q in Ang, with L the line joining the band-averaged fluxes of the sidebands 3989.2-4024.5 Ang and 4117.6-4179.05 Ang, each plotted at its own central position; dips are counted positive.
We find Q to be 2.2 Ang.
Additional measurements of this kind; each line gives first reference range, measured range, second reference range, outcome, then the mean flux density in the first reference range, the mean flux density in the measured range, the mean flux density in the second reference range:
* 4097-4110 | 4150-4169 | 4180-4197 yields -2.1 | 1.63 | 2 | 1.88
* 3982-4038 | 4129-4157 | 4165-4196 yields -0.8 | 1.86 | 1.93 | 1.87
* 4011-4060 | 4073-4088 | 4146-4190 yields 0.4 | 1.91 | 1.86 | 1.93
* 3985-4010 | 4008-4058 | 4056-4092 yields -1.9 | 1.82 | 1.91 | 1.86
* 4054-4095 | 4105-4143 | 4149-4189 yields -0.5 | 1.87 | 1.92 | 1.92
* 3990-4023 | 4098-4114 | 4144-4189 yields 1.7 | 1.87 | 1.71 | 1.93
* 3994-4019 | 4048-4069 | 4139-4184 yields -0.2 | 1.85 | 1.9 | 1.93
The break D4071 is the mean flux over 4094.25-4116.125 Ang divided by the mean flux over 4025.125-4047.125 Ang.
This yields 0.93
